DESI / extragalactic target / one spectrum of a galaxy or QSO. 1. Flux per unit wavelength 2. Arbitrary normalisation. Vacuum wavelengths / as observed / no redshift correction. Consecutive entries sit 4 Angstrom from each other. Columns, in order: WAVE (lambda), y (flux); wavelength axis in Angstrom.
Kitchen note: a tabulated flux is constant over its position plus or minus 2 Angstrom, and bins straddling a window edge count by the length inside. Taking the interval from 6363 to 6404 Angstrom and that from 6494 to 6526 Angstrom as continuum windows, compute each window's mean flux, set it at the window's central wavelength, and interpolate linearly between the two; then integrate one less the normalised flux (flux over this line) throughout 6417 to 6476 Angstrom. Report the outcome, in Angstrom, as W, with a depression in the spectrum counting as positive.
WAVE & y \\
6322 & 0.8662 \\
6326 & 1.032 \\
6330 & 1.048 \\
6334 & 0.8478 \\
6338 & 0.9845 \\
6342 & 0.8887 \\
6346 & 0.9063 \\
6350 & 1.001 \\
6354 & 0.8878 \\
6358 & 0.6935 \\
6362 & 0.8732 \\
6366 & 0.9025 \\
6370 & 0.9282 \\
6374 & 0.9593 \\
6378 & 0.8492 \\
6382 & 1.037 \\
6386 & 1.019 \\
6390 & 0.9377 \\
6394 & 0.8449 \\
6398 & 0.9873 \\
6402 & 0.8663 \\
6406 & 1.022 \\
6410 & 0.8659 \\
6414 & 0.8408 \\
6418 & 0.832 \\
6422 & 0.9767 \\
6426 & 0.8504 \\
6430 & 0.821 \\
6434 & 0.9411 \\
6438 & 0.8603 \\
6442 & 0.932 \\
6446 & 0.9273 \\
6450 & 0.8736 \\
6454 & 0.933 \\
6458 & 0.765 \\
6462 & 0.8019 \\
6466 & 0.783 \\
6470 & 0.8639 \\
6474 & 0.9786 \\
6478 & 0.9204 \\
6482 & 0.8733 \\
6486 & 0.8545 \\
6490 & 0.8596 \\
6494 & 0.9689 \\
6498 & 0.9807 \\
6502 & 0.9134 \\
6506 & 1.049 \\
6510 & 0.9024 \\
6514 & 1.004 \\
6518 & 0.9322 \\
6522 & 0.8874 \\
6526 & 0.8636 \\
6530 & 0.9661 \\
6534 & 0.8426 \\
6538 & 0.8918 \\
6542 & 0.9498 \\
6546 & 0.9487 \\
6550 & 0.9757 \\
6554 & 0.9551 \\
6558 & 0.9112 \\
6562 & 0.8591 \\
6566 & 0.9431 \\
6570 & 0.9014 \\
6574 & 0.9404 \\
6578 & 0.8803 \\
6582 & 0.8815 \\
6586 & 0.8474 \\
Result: 4.0 Angstrom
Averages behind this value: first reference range 0.932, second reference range 0.948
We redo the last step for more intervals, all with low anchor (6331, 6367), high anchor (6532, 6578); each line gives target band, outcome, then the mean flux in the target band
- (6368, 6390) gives -1.5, 0.957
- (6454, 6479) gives 1.4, 0.856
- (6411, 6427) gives 0.4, 0.876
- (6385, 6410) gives -1.1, 0.937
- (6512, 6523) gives -0.4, 0.946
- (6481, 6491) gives 0.5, 0.862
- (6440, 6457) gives -0.1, 0.908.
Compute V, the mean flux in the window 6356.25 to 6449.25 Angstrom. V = 0.903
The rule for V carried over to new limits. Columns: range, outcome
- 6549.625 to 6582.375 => 0.915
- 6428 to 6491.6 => 0.874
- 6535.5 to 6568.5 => 0.928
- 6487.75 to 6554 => 0.934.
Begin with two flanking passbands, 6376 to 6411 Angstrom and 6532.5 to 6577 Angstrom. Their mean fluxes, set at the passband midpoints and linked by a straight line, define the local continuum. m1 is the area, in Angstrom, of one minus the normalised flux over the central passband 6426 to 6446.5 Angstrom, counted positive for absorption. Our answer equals 1.0 Angstrom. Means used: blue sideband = 0.939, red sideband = 0.92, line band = 0.89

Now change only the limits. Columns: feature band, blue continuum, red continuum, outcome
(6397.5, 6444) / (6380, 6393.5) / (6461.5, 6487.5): 2.1 Angstrom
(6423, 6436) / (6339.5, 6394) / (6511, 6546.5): 0.5 Angstrom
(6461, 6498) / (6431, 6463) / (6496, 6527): 1.1 Angstrom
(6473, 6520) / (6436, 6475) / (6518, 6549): -2.3 Angstrom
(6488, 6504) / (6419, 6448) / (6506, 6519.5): 0.3 Angstrom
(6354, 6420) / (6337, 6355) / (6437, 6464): 0.4 Angstrom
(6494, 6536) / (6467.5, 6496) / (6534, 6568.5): -1.1 Angstrom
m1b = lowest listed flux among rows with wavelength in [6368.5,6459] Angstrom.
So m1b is 0.765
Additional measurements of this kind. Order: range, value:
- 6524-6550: 0.8426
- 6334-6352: 0.8478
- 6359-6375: 0.8732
